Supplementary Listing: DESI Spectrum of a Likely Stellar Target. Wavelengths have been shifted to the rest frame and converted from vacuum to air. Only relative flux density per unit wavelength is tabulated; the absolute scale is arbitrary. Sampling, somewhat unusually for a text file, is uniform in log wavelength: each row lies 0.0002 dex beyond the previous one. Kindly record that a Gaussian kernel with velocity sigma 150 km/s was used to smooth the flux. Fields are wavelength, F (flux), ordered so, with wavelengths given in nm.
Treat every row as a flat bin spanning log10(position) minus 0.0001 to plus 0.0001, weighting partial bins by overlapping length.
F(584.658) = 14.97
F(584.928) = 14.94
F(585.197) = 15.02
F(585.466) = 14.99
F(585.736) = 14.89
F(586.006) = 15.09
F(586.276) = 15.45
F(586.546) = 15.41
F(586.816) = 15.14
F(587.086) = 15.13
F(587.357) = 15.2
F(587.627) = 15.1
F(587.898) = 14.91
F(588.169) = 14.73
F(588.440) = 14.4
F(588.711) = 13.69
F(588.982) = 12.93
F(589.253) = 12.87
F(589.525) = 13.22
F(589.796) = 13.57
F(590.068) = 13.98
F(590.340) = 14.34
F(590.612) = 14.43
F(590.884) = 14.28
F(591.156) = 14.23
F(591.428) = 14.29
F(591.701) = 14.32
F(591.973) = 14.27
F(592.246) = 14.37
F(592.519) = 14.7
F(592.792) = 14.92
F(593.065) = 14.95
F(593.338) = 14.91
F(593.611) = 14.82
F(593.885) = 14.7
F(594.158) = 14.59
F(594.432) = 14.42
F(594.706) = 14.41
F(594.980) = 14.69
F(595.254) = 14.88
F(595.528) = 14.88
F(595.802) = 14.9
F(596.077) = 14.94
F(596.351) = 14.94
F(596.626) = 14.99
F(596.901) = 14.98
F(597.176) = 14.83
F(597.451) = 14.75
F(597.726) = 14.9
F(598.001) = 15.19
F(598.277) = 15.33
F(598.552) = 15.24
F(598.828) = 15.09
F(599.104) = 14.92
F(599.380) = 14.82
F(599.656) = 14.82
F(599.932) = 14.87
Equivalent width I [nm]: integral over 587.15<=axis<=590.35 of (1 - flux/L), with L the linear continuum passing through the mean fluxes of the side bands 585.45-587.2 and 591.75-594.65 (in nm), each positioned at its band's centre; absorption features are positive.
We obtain 0.191 nm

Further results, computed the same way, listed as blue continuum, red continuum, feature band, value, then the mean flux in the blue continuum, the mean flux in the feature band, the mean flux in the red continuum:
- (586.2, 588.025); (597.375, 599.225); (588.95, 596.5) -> 0.36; 15.2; 14.4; 15.1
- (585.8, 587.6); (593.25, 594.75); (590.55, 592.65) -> 0.07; 15.2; 14.4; 14.6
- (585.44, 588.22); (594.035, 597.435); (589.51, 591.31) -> 0.11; 15.1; 14.1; 14.8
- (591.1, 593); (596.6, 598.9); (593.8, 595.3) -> 0.01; 14.5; 14.6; 15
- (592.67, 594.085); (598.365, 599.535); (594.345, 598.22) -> 0.02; 14.9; 14.9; 15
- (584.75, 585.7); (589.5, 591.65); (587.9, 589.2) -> 0.04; 15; 14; 14.1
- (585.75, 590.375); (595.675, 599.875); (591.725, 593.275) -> 0.01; 14.4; 14.6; 15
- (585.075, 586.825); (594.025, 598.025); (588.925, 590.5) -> 0.16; 15.1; 13.5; 14.8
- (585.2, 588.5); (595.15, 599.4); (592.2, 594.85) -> 0.06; 15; 14.7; 15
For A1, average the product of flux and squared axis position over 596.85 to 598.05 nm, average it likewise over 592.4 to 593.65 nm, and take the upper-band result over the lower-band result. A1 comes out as 1.02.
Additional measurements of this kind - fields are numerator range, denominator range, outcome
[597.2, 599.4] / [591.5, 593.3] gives 1.05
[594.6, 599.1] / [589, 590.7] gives 1.12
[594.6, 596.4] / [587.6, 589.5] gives 1.09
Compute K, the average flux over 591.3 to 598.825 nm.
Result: 14.8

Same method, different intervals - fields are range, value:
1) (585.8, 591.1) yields 14.4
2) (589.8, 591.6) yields 14.2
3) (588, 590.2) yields 13.7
